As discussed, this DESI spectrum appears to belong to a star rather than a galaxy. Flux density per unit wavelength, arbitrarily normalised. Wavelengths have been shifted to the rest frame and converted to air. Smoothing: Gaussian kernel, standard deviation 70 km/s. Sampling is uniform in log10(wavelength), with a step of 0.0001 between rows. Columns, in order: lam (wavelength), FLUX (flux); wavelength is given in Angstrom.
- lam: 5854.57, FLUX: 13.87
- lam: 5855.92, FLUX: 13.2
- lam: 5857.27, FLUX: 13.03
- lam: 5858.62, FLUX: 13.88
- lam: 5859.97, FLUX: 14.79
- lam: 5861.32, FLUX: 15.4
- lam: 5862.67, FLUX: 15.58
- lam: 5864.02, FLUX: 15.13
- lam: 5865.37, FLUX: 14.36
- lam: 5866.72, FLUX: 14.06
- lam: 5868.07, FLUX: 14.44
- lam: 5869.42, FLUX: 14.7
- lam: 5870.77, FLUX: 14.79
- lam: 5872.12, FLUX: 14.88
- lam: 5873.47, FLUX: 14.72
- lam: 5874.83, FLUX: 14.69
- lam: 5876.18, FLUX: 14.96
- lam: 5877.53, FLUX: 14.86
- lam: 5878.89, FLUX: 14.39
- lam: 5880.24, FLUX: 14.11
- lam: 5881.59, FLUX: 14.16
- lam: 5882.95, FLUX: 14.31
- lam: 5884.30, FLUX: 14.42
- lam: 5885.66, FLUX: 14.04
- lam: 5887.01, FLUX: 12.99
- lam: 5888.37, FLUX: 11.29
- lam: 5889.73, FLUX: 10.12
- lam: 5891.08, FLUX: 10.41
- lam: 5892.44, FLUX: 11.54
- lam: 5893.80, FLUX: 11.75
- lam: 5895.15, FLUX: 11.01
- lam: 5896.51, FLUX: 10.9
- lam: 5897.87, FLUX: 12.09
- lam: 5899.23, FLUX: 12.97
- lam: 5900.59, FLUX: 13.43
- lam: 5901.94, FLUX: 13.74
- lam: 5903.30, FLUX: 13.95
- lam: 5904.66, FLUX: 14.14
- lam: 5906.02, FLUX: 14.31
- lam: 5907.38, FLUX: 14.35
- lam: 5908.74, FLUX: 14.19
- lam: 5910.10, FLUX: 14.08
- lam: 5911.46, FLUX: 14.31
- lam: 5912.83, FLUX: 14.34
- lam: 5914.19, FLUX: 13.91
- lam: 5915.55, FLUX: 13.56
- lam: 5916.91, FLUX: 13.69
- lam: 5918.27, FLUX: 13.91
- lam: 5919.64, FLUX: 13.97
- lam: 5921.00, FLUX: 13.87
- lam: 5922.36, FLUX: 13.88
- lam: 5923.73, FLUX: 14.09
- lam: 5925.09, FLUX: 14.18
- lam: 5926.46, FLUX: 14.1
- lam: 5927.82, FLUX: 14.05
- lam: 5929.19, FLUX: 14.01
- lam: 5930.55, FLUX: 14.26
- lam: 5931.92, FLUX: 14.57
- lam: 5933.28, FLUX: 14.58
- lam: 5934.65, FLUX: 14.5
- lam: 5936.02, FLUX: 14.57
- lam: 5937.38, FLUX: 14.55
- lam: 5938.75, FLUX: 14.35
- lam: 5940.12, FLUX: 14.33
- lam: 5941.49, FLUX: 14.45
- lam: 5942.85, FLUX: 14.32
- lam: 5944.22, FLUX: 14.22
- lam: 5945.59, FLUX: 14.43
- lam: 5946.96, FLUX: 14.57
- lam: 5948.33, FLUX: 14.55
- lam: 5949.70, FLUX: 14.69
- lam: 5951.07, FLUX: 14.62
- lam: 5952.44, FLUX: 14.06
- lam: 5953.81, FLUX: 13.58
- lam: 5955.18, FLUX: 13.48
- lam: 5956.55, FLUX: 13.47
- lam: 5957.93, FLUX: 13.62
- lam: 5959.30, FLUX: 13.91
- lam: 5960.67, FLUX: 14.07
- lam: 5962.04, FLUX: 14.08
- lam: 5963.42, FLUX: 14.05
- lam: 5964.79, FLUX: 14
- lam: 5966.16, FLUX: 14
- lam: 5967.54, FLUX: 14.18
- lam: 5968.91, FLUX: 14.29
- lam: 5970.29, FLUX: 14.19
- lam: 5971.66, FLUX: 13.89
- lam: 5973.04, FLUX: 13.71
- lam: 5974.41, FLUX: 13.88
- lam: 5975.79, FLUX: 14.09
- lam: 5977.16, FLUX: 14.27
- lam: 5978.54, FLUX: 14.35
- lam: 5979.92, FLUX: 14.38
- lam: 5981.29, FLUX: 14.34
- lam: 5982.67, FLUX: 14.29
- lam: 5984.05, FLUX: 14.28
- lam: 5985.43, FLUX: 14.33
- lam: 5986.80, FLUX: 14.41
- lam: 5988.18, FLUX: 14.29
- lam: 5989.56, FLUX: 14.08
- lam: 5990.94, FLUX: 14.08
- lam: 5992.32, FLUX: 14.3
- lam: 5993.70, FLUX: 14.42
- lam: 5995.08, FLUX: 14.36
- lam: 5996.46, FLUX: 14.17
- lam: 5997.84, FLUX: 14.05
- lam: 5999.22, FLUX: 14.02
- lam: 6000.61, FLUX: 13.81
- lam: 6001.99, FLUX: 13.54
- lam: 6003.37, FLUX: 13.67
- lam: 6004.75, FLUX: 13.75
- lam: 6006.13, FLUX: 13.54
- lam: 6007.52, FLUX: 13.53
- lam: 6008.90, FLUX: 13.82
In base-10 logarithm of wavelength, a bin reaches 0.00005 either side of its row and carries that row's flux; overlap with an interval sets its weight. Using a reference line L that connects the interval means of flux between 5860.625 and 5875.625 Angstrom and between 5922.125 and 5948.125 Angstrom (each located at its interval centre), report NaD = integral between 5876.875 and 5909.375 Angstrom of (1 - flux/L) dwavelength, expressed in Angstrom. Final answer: 3.5 Angstrom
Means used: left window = 14.8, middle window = 13.1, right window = 14.3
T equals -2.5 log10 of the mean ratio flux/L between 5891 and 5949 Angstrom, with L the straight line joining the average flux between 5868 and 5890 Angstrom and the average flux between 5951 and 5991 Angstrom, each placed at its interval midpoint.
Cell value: 0.02 mag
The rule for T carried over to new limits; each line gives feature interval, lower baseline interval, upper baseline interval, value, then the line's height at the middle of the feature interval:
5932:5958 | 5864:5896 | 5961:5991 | -0.02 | 14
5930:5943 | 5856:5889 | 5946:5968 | -0.03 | 14.1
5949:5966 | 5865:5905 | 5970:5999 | 0.00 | 14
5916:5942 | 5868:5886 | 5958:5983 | 0.01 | 14.3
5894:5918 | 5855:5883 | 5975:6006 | 0.07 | 14.4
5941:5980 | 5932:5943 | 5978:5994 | 0.02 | 14.4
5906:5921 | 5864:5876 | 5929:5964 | 0.03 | 14.4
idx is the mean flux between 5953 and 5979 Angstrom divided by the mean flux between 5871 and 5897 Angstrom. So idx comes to 1.1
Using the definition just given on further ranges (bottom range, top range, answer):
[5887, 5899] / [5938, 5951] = 1.28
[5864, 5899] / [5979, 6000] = 1.06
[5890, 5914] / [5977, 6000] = 1.10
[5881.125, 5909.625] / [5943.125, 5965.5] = 1.10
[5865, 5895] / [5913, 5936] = 1.04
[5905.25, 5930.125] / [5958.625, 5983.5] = 1.00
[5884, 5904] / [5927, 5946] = 1.17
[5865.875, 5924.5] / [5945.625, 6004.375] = 1.04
